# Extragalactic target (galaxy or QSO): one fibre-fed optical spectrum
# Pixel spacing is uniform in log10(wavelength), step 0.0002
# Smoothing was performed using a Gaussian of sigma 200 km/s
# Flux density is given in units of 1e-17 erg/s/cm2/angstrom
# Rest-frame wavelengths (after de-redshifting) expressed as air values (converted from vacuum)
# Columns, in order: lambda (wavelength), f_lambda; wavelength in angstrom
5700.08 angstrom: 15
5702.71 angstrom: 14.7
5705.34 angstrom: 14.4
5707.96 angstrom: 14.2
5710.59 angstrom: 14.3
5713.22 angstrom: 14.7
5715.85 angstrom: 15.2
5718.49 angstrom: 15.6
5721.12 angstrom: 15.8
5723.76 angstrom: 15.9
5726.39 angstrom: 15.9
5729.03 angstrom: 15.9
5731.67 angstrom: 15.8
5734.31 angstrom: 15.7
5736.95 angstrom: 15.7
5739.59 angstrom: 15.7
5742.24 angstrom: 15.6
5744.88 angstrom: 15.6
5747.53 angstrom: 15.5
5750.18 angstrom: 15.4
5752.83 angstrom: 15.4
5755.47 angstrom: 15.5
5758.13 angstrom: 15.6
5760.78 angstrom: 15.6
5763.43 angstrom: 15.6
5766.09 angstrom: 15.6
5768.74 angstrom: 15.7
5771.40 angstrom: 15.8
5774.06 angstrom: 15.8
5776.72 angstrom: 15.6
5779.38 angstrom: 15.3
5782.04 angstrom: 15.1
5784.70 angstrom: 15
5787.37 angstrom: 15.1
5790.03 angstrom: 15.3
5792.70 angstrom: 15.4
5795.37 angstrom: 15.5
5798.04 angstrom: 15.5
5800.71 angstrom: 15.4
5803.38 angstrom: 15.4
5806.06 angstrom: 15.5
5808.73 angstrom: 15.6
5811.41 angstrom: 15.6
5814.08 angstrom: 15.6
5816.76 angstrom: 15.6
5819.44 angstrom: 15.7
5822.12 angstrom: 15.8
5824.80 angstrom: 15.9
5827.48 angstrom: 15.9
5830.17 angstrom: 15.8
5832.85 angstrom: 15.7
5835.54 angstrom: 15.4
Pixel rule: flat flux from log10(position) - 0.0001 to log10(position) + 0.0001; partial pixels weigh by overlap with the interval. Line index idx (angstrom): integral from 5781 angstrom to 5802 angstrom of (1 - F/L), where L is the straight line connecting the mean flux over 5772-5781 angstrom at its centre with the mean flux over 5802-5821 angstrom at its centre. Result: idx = 0.4 angstrom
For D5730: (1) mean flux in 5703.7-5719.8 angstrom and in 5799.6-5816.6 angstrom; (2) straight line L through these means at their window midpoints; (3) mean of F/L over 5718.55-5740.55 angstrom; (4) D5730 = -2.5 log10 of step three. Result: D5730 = -0.065 mag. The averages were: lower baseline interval 14.7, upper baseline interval 15.5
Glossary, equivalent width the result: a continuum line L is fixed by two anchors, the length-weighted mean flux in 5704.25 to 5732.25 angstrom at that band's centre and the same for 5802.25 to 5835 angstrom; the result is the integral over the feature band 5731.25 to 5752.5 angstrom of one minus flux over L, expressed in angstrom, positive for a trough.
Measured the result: -0.37 angstrom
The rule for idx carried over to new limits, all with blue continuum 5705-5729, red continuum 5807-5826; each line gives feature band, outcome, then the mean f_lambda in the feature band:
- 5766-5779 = -0.18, 15.7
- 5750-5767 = -0.16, 15.5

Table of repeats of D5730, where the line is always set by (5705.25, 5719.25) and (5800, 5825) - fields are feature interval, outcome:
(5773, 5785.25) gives 0.00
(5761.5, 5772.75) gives -0.03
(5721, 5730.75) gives -0.07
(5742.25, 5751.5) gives -0.03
